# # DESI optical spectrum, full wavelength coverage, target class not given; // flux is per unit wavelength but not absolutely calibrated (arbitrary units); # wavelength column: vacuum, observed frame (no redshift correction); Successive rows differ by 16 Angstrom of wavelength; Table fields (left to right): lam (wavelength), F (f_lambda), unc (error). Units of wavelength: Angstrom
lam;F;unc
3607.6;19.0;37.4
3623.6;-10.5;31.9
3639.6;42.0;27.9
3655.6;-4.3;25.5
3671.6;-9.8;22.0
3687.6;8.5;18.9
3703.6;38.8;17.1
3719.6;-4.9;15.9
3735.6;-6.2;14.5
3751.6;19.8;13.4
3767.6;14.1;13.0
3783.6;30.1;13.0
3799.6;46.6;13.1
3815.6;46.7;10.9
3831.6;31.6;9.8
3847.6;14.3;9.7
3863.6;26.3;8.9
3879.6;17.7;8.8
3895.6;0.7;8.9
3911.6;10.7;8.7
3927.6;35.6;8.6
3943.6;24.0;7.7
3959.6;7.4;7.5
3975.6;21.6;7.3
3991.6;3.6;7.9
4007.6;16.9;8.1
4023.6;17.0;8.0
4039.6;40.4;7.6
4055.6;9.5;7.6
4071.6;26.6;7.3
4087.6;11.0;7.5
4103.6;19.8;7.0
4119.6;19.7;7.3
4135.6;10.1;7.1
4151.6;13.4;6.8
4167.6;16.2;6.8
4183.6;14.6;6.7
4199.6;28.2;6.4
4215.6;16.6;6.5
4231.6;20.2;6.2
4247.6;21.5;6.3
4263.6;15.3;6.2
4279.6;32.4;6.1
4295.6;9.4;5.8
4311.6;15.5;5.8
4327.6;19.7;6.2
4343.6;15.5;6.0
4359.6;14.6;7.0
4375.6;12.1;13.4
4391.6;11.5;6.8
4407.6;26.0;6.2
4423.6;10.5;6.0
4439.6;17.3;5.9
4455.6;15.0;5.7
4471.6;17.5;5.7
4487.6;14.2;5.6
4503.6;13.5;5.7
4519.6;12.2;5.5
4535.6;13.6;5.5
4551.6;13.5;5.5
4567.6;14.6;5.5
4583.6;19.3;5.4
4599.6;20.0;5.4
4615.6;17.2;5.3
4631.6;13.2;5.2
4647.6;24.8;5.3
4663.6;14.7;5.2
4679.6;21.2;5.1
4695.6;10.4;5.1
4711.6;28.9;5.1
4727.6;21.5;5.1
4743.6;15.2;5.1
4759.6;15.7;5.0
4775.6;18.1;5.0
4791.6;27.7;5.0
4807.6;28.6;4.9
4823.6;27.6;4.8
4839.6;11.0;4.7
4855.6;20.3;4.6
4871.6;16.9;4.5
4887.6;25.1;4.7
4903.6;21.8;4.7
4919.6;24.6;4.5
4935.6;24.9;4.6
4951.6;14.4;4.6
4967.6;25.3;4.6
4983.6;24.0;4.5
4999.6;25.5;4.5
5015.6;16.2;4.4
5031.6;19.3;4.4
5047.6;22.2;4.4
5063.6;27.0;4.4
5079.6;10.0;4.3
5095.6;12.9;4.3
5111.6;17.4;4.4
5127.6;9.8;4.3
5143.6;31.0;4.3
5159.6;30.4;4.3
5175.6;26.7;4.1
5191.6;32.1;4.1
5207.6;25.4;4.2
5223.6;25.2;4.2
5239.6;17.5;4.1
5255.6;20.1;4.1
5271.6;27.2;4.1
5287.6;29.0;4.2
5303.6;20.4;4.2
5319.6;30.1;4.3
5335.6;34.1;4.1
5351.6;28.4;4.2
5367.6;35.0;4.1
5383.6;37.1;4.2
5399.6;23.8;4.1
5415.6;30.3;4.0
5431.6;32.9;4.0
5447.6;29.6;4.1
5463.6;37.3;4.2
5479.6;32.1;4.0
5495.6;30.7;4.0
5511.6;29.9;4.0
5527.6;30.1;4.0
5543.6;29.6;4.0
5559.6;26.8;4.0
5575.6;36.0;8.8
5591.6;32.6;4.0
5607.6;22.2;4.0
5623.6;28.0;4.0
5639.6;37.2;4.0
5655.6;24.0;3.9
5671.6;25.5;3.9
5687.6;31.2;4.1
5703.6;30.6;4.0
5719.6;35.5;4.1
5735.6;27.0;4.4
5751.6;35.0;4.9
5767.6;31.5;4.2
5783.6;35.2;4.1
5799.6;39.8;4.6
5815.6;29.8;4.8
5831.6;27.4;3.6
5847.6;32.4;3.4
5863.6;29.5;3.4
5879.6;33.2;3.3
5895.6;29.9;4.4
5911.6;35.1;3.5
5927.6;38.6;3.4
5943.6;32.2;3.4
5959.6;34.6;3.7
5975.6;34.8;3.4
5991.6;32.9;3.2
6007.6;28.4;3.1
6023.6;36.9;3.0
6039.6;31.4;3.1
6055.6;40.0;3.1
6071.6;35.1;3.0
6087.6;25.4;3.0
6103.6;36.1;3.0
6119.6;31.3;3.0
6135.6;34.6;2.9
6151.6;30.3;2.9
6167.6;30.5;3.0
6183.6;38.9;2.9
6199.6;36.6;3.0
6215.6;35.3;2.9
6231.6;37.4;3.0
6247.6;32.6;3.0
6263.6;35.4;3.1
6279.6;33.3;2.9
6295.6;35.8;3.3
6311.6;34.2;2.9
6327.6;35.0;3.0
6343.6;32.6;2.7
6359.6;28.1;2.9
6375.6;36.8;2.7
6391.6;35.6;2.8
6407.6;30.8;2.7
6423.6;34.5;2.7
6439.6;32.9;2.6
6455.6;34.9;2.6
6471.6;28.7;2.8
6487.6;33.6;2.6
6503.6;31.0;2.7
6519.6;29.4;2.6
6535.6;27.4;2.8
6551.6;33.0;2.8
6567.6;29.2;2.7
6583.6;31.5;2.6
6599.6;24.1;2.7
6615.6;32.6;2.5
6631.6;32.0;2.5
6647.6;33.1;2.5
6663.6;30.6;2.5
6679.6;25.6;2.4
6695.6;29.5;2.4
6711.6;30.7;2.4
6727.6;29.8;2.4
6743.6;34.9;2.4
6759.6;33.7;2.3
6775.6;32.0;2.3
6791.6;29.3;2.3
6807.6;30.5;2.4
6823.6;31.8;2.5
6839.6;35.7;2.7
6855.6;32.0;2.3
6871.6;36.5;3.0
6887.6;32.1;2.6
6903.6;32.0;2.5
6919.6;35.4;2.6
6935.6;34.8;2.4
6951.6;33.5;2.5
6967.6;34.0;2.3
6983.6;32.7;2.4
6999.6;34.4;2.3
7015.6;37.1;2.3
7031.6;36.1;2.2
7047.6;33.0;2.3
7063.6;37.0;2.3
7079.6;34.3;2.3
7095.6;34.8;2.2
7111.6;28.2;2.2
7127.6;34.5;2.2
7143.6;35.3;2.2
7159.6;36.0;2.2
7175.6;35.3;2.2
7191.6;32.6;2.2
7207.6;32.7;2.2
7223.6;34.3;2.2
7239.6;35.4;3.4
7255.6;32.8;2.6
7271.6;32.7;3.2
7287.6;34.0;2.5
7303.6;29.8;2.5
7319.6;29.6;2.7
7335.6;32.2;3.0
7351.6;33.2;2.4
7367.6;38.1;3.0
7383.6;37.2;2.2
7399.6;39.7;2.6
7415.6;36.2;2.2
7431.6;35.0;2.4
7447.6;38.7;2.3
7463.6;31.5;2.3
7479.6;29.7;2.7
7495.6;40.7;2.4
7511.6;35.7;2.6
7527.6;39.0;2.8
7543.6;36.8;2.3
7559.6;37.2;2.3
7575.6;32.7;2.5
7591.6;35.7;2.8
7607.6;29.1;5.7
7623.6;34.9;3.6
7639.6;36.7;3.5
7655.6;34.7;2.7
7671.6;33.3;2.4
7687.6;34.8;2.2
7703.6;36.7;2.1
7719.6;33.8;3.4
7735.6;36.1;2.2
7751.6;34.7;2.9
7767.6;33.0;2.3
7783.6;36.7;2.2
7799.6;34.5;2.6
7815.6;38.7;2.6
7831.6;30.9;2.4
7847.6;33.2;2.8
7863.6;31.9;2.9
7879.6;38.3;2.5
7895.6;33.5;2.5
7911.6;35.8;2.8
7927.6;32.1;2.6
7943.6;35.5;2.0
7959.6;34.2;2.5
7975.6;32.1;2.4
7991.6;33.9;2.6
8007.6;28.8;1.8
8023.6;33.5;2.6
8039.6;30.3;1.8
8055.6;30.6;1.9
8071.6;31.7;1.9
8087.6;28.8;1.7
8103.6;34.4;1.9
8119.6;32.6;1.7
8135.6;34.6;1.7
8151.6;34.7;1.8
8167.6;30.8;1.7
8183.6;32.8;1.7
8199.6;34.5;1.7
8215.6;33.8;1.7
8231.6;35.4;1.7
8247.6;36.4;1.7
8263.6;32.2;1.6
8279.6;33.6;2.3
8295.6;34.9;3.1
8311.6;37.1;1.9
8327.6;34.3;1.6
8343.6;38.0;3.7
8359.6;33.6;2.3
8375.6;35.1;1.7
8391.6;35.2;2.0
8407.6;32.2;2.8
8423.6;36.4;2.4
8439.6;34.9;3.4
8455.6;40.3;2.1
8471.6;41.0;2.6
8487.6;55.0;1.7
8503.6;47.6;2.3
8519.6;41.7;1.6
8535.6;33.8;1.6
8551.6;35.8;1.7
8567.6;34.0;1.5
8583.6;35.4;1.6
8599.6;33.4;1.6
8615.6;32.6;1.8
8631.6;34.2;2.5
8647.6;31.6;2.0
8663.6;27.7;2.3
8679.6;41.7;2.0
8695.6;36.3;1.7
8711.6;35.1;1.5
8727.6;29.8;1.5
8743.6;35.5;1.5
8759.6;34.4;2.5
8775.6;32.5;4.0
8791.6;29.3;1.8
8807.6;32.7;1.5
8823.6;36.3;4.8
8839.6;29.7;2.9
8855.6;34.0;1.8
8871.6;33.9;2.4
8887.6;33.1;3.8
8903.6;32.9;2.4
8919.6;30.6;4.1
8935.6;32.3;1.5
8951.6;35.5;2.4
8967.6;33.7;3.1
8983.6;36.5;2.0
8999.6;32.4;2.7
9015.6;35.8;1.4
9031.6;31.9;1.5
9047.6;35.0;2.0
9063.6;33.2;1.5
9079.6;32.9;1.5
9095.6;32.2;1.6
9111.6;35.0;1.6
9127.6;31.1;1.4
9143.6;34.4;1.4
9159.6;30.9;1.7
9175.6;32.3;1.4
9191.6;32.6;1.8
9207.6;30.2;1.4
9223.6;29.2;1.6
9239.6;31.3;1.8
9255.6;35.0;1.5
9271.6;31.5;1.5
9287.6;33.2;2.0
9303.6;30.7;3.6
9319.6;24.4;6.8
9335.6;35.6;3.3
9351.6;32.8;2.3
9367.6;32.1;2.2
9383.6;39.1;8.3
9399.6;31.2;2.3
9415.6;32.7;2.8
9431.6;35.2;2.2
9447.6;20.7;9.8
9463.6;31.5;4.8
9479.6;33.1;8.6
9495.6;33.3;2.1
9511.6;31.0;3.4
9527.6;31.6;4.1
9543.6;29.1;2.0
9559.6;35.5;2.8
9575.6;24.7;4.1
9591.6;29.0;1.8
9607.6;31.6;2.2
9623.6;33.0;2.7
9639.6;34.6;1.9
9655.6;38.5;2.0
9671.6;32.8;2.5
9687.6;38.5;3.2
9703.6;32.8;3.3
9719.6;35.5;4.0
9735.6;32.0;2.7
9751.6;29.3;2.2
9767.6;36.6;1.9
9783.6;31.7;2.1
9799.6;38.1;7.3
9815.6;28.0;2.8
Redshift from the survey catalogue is 0.29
